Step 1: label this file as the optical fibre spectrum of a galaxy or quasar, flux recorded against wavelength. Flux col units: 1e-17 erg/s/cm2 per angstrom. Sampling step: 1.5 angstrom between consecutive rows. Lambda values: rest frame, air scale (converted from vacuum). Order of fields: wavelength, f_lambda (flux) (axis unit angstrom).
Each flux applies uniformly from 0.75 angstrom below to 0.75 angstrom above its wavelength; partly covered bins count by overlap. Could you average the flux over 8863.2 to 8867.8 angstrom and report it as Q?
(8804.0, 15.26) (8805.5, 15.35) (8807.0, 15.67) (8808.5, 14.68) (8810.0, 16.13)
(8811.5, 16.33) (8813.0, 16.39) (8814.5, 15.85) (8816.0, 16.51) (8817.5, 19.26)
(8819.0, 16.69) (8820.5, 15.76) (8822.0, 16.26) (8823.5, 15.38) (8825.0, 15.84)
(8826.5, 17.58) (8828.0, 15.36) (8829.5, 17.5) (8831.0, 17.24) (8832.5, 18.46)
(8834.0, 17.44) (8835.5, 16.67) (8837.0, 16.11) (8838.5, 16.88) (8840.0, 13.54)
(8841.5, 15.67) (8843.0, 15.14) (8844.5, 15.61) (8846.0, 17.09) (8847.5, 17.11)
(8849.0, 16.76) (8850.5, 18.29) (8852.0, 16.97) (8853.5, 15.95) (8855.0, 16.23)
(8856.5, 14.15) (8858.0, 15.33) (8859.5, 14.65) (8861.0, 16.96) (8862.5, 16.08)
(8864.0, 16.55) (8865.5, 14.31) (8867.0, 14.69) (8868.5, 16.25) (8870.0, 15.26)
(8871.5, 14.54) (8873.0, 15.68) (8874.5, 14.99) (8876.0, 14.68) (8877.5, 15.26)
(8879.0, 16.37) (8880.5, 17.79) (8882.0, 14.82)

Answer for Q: 15.2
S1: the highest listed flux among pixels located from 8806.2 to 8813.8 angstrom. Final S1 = 16.39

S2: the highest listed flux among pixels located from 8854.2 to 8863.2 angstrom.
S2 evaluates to 16.96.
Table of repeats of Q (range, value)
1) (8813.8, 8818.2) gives 17.2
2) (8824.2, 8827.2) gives 16.7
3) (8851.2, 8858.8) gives 15.7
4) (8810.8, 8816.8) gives 16.3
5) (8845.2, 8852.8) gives 17.2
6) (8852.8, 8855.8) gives 16.1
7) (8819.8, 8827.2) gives 16.2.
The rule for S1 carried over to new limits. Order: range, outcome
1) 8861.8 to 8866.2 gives 16.55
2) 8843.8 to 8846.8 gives 17.09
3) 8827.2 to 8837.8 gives 18.46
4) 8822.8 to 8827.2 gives 17.58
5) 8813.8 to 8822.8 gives 19.26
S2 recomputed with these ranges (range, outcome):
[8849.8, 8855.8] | 18.29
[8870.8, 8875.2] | 15.68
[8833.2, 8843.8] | 17.44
